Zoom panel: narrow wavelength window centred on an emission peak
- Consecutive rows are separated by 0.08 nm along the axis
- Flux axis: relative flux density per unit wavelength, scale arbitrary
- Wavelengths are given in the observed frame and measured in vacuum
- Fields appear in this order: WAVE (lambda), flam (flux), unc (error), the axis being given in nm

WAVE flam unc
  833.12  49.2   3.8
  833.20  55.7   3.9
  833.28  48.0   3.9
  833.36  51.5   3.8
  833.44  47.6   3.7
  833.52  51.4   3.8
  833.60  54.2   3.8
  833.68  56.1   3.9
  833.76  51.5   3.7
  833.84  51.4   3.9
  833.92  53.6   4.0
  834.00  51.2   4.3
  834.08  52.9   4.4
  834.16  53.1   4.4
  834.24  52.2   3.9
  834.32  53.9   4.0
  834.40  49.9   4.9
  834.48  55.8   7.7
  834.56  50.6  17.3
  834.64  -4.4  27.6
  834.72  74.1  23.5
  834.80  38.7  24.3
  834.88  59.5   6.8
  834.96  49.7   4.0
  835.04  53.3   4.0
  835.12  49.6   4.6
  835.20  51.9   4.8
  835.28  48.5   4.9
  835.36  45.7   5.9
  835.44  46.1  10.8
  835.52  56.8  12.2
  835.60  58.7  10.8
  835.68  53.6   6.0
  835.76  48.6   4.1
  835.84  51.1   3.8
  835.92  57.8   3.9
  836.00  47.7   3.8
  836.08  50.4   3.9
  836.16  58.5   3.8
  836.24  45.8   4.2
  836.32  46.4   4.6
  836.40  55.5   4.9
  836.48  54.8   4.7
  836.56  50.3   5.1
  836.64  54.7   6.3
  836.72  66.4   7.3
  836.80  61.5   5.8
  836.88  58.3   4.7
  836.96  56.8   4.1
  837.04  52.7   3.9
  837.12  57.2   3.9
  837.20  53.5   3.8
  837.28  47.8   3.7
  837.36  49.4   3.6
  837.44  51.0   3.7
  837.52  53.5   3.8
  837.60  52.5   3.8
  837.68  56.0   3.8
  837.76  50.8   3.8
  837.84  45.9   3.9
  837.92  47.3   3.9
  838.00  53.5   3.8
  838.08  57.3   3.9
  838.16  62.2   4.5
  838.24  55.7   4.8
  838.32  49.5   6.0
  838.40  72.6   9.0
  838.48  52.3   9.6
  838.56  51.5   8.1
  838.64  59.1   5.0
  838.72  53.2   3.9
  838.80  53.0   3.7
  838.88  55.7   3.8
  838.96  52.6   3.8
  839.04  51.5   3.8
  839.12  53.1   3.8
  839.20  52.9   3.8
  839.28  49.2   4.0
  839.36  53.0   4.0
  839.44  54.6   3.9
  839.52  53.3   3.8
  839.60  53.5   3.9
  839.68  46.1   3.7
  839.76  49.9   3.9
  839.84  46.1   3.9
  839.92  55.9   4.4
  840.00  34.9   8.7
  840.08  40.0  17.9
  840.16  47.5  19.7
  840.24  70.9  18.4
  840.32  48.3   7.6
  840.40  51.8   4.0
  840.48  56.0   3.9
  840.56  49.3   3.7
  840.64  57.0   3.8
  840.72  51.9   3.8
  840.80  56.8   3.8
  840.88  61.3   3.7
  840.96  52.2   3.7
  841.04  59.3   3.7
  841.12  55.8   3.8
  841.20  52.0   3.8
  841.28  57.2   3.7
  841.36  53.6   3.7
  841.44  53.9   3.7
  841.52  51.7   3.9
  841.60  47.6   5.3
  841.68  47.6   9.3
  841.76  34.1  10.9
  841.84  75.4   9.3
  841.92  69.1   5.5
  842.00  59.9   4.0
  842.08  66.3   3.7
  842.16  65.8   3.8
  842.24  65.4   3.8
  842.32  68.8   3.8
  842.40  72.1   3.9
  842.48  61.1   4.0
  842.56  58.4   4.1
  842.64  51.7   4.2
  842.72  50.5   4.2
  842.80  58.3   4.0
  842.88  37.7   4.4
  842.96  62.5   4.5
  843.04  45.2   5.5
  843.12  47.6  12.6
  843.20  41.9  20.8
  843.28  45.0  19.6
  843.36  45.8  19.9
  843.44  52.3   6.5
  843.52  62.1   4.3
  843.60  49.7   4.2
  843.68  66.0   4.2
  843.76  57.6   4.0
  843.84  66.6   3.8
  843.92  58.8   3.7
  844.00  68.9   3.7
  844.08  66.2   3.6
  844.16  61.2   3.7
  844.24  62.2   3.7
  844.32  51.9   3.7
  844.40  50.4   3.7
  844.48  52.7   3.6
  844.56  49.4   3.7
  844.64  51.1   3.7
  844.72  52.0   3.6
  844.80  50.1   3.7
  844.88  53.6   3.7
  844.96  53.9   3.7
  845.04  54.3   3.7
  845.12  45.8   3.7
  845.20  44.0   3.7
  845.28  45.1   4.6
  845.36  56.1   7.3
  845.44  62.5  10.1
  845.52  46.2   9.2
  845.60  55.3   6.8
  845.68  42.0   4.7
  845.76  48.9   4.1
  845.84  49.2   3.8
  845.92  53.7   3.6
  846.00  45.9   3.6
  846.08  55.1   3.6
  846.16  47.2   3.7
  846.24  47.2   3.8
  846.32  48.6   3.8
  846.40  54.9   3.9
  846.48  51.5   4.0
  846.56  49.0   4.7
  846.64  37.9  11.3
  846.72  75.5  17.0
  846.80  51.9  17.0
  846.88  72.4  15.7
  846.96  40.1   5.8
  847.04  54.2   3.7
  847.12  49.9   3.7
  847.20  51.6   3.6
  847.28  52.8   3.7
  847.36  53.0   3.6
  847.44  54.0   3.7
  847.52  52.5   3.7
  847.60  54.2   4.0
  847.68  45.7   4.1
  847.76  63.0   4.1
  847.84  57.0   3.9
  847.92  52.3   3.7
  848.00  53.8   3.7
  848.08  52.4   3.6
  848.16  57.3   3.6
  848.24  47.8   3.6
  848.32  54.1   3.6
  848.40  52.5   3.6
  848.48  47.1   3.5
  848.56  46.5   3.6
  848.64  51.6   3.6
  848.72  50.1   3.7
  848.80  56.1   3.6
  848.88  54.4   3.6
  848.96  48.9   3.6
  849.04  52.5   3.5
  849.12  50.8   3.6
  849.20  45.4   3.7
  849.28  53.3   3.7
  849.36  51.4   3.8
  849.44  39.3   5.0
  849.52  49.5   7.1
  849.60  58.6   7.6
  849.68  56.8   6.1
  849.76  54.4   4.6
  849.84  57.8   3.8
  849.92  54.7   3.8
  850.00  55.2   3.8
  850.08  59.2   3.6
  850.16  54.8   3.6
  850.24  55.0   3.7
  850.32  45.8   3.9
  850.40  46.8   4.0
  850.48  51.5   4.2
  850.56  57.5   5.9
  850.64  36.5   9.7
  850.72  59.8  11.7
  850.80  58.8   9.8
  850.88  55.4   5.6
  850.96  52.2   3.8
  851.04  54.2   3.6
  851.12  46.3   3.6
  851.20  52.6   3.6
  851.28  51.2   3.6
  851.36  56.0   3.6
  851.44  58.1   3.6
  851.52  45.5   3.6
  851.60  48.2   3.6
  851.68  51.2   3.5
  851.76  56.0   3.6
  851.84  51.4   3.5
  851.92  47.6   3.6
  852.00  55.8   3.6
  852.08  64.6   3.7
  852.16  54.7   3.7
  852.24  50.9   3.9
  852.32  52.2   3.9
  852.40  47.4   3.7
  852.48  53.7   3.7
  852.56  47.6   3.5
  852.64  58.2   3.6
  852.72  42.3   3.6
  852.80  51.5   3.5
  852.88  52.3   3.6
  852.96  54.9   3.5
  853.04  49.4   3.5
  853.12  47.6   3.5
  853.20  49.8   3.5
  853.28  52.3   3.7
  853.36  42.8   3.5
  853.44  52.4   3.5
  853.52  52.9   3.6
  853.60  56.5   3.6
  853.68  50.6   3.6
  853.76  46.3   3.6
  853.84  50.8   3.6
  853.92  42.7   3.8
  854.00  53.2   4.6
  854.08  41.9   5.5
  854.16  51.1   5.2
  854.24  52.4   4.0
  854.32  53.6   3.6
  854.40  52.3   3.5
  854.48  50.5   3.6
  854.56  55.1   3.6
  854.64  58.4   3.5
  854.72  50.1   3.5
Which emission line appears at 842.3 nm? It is [S II]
